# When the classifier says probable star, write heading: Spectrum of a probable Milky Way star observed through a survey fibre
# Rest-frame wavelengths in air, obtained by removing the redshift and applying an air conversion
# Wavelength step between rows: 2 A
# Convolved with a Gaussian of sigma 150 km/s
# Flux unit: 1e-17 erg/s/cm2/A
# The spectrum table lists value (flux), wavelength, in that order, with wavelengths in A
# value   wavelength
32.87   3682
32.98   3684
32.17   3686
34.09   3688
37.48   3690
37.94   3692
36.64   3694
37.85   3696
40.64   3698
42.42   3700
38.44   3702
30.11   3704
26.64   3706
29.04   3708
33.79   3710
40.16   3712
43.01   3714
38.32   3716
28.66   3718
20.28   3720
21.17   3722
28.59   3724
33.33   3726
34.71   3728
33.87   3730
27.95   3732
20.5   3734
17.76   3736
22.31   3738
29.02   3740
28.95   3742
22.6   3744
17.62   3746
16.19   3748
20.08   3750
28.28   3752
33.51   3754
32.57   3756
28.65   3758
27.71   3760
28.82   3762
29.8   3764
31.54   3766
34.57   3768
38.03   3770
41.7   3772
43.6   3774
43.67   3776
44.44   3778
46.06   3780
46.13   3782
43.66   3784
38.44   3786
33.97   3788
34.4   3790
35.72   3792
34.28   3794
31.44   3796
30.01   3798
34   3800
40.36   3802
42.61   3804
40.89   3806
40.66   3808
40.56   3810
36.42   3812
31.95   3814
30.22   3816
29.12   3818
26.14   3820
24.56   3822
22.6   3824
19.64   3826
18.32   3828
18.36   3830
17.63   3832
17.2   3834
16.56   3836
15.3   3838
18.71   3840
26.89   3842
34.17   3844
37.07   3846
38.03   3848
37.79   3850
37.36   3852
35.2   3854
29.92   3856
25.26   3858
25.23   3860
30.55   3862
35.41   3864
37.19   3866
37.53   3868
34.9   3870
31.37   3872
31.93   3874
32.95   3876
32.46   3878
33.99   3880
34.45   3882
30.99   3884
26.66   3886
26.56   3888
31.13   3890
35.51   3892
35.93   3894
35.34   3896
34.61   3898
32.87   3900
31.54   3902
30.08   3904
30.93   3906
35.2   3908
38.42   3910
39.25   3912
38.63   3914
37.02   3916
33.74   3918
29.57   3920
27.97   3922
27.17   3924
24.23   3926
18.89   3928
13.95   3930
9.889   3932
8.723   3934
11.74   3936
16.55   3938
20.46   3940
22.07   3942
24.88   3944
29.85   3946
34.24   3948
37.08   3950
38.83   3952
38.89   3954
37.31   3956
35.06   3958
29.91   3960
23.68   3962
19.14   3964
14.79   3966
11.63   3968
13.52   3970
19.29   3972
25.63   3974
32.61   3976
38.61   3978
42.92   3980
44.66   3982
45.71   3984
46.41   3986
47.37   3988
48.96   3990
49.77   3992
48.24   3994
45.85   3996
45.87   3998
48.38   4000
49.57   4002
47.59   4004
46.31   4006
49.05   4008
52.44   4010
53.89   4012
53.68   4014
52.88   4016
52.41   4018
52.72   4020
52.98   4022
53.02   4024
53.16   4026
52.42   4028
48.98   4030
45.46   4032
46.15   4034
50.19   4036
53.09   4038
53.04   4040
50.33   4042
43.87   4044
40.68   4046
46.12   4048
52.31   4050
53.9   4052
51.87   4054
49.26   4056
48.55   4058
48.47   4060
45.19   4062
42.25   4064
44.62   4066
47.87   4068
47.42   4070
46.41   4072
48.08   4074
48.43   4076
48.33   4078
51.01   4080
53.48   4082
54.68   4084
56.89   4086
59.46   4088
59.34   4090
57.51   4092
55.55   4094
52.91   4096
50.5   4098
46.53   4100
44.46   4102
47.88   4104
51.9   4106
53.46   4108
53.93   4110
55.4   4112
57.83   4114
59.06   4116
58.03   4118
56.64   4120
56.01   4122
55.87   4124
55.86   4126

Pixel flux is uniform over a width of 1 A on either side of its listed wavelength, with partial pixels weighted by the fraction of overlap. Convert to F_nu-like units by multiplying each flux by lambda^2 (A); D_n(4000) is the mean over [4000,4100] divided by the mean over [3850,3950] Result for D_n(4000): 1.8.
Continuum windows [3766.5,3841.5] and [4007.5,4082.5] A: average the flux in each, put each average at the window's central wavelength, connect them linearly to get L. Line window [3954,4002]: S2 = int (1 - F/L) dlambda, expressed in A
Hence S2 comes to 9.82 A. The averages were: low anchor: 32.4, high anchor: 49.6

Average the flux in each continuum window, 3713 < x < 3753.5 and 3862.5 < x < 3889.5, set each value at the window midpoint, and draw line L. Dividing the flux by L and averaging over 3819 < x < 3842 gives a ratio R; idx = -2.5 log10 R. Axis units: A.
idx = 0.476 mag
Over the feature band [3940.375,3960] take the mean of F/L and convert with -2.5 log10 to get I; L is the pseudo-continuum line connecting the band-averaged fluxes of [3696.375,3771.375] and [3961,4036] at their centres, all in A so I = 0.234 mag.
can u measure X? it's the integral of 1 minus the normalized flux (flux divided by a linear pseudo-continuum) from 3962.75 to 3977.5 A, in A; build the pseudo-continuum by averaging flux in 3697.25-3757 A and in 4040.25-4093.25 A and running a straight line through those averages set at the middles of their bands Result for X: 8.0 A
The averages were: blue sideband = 29.3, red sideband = 49.9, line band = 20.2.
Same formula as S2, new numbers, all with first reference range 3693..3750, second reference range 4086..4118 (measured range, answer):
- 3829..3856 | 7.6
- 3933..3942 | 5.9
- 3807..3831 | 5.1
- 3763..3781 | -3.4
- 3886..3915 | 5.3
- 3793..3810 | -1.0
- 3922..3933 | 6.0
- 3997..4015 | -0.7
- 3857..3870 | 2.3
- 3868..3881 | 2.1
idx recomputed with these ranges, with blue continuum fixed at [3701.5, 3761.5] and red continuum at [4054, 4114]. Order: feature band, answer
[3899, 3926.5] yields 0.21 mag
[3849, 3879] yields 0.12 mag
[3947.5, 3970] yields 0.45 mag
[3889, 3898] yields 0.13 mag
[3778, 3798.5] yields -0.19 mag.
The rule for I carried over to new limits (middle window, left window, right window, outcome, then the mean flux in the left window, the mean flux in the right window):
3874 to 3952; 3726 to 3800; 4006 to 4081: 0.38 mag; 32.1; 49.4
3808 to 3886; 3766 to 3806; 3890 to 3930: 0.20 mag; 38.7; 32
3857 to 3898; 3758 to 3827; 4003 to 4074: 0.23 mag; 35.1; 49.4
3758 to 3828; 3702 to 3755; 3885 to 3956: -0.22 mag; 28.1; 28.9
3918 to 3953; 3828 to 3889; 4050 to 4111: 0.48 mag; 29.4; 50.7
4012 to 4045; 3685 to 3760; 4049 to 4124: -0.06 mag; 30.4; 51.8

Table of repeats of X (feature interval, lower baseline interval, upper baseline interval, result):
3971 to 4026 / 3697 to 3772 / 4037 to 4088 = -0.9 A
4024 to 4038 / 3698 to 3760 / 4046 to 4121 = -0.5 A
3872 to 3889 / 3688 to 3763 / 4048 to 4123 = 3.5 A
